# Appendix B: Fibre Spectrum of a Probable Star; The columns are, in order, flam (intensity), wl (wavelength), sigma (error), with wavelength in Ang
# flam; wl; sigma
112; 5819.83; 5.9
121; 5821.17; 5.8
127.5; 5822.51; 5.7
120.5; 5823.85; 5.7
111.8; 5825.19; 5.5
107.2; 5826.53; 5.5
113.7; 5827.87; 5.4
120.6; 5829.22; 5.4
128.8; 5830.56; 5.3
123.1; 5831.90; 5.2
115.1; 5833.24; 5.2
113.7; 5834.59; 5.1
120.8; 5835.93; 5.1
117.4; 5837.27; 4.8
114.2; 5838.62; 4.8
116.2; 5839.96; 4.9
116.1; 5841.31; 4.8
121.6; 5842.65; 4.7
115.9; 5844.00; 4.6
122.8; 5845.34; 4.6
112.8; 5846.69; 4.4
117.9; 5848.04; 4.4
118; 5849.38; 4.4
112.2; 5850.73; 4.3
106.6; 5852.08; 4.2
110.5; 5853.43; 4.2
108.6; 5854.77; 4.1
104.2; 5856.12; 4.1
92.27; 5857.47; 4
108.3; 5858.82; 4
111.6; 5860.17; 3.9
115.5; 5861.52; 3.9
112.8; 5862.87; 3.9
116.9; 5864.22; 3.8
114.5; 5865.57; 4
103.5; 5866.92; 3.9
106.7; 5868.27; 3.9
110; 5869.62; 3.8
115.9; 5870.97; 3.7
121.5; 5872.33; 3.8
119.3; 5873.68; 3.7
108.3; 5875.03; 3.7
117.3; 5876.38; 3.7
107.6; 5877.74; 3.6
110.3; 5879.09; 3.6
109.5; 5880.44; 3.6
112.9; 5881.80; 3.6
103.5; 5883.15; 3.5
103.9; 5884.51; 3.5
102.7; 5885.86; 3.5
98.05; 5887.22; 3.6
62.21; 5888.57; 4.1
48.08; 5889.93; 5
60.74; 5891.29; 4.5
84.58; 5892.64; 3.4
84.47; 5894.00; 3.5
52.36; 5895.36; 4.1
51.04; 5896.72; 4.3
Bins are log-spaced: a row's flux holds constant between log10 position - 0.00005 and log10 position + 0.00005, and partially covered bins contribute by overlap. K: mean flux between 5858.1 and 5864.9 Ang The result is 113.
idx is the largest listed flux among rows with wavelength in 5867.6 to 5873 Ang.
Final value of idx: 121.5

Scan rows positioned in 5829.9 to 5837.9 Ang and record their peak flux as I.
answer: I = 128.8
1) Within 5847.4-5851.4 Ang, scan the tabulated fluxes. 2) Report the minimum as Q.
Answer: 112.2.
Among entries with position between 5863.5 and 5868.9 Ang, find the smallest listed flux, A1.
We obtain 103.5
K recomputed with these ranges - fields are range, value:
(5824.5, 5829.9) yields 113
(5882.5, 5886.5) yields 103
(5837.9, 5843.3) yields 117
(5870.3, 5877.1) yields 116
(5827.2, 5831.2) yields 121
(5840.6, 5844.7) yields 118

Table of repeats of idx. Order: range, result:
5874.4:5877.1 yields 117.3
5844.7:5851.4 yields 122.8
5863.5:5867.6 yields 116.9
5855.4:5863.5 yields 115.5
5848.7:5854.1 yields 118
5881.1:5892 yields 112.9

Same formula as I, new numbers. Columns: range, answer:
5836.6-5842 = 117.4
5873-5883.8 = 119.3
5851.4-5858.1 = 110.5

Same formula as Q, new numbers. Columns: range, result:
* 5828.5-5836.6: 113.7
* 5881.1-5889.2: 62.21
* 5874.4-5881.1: 107.6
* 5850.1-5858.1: 92.27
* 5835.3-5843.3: 114.2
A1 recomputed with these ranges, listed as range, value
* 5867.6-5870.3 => 106.7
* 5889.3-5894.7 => 48.08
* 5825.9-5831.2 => 107.2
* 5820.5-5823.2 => 121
